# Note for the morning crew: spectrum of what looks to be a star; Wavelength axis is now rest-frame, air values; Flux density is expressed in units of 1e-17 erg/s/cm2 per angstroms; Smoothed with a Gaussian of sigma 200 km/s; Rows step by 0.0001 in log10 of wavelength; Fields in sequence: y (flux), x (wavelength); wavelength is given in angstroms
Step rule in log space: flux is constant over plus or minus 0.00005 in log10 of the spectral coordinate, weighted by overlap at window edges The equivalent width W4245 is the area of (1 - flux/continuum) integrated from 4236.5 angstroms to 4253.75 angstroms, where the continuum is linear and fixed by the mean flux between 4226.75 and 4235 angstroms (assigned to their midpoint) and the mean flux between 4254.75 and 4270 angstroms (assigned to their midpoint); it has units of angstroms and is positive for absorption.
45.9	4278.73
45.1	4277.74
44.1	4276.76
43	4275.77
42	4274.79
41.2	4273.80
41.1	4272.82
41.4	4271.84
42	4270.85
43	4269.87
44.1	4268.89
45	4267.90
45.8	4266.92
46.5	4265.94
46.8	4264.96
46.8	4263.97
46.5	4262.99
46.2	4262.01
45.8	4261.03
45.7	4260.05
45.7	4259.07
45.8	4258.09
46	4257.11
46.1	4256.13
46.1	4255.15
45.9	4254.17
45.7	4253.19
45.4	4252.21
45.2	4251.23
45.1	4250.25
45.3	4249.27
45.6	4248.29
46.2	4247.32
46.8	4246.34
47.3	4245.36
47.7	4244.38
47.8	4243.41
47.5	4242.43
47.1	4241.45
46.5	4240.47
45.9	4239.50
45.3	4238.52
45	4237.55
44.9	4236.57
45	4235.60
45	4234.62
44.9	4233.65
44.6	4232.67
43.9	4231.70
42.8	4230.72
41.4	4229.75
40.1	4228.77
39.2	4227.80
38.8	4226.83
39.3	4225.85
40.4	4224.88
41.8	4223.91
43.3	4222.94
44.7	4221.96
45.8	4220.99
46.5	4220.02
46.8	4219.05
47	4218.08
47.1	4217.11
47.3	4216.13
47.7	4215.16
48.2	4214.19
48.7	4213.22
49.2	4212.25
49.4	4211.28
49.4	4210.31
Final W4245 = -0.9 angstroms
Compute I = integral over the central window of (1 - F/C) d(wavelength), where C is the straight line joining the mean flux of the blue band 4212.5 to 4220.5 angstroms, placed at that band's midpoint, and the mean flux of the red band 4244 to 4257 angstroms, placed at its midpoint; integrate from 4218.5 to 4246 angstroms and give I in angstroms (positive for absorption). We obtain 1.5 angstroms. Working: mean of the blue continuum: 47.4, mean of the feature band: 44.3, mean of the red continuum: 46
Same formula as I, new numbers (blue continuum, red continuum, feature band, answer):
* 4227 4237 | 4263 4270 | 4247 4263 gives -0.4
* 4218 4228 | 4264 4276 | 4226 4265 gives -1.7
